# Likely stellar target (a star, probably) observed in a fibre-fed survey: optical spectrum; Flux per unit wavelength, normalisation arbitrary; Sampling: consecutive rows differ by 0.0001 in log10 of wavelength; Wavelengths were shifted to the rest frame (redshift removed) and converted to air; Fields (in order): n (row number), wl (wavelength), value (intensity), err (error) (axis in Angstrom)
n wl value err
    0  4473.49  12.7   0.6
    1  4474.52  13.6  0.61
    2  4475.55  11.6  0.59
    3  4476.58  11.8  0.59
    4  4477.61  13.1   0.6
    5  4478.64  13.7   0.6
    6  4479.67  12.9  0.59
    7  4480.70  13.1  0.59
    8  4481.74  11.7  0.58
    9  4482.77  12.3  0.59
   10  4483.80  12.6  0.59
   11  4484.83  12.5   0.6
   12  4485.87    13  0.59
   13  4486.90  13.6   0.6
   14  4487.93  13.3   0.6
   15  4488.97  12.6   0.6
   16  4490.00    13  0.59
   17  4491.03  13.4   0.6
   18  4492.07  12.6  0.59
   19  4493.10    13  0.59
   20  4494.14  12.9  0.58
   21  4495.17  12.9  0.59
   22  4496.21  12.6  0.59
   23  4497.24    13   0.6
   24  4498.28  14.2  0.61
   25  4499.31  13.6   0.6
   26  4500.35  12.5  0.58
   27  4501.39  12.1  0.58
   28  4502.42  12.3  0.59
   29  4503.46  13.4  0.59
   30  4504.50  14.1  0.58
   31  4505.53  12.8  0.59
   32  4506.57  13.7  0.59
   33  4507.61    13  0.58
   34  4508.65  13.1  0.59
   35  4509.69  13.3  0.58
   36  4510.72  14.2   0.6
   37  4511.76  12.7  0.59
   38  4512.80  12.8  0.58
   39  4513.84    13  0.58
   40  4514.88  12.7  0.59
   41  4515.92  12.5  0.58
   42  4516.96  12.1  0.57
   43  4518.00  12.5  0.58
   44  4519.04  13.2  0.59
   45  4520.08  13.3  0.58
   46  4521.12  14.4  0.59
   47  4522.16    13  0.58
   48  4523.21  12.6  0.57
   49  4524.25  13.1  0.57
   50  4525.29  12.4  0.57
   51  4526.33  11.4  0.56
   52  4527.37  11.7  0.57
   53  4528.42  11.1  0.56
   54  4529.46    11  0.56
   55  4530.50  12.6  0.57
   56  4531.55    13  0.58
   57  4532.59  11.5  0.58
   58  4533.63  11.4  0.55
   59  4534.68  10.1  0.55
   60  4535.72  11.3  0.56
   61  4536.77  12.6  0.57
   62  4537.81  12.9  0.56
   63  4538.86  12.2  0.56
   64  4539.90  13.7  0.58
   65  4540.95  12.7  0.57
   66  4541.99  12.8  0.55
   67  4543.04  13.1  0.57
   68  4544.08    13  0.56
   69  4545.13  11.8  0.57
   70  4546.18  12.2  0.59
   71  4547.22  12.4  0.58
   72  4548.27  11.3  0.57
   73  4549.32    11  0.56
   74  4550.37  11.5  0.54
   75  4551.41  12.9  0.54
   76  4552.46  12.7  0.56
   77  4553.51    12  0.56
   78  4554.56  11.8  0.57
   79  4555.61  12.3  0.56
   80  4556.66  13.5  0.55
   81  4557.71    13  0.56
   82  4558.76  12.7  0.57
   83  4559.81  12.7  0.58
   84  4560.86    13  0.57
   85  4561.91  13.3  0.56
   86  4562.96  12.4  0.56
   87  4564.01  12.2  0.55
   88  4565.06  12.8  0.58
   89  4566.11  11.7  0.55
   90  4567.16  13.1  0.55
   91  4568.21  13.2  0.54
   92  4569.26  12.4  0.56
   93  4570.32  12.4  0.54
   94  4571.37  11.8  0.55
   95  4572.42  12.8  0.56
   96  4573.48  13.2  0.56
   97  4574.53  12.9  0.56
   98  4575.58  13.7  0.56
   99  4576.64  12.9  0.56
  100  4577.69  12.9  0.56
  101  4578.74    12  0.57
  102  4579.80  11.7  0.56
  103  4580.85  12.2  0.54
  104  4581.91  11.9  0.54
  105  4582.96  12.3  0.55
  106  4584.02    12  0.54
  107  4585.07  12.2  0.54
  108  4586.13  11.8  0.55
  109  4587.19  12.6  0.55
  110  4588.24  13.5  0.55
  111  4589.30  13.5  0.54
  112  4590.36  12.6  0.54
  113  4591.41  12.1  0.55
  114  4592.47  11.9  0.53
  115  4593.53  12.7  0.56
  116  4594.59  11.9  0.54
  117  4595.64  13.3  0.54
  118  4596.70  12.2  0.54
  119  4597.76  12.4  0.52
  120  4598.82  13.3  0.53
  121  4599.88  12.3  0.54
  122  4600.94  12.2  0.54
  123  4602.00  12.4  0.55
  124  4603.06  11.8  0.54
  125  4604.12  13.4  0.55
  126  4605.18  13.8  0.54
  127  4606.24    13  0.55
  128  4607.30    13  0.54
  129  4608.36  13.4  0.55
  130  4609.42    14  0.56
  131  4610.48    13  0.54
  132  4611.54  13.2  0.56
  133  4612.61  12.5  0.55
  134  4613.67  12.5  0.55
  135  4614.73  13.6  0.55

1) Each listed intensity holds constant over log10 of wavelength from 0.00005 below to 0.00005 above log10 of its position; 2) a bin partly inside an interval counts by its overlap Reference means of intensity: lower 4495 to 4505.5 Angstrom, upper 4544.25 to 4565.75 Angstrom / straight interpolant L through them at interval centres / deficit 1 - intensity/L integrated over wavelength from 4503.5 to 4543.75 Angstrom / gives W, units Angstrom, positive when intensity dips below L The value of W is 0.5 Angstrom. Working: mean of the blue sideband 13.1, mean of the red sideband 12.4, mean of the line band 12.6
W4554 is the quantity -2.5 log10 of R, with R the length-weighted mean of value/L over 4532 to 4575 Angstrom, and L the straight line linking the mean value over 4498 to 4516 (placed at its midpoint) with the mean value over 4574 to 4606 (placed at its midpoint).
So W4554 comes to 0.03 mag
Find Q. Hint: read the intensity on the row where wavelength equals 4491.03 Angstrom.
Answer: 13.4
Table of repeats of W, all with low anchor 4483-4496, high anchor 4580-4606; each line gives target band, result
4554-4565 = -0.04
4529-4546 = 0.66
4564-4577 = -0.12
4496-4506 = -0.15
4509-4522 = -0.24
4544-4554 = 0.51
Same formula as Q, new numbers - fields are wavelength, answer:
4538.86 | 12.2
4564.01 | 12.2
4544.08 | 13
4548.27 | 11.3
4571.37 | 11.8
